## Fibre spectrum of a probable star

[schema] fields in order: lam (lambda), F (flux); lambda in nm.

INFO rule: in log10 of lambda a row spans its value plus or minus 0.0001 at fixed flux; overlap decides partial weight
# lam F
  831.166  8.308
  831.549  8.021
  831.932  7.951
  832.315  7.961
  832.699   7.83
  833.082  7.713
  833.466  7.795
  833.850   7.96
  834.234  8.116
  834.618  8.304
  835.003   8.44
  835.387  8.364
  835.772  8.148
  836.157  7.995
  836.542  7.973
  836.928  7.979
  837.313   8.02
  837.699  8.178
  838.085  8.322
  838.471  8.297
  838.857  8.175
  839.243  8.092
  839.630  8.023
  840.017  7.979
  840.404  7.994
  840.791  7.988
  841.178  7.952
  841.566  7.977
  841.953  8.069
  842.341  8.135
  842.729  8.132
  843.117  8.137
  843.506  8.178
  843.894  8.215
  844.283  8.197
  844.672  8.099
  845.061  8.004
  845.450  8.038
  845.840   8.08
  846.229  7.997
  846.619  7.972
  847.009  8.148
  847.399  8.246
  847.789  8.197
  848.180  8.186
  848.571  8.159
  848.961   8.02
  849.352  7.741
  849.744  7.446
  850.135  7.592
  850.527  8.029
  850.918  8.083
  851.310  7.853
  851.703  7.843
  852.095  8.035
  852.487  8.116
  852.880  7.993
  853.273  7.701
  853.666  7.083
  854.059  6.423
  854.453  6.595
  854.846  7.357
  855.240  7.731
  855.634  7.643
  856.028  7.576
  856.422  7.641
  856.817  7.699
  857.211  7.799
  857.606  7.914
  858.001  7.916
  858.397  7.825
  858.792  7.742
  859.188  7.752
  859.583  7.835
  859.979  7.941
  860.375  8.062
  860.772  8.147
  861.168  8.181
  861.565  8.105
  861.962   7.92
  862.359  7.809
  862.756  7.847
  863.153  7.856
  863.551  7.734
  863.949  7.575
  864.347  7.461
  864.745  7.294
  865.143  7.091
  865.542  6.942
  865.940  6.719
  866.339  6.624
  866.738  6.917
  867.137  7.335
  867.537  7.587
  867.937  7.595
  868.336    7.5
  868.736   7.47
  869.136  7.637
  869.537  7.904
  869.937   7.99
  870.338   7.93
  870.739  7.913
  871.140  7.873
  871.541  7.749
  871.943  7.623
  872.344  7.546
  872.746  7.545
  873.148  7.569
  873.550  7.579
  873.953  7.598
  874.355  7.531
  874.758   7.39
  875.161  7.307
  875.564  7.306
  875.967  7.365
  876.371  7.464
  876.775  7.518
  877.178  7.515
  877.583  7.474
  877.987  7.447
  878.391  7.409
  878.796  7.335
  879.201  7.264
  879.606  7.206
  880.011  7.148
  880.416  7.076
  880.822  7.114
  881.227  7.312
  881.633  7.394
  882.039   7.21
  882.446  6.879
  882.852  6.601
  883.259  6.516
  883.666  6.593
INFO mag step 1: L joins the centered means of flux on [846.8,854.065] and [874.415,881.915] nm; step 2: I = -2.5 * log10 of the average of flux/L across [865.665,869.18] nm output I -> 0.04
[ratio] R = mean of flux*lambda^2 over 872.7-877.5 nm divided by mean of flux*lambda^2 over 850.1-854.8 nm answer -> 1.0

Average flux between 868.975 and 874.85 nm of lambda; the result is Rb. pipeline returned 7.7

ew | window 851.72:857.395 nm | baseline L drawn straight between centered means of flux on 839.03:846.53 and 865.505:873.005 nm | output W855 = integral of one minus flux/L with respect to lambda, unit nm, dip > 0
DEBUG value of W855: 0.20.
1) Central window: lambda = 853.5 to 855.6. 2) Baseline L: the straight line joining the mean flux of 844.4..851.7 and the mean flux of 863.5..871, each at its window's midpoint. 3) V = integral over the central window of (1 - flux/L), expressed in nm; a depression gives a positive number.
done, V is 0.19 nm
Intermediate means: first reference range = 7.99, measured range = 7.08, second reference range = 7.43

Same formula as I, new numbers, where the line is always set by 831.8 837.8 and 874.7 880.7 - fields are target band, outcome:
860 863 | -0.06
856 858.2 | -0.01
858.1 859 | -0.02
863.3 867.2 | 0.06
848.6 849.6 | -0.01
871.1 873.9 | -0.03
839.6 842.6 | -0.01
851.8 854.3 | 0.03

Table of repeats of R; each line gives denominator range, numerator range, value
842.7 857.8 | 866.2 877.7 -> 1.01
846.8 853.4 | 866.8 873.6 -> 1.01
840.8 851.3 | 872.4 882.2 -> 0.99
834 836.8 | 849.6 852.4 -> 1.00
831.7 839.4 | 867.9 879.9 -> 1.02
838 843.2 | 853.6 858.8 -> 0.96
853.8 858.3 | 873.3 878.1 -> 1.04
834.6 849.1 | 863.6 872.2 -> 0.98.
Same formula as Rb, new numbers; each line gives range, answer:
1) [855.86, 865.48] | 7.77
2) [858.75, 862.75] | 7.95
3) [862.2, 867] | 7.32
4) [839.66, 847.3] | 8.07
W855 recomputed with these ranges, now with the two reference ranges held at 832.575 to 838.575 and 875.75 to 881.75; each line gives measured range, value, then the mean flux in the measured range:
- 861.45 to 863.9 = -0.08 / 7.85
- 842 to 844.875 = -0.07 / 8.15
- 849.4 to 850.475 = 0.03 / 7.61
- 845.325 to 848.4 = -0.08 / 8.11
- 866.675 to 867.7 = 0.03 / 7.31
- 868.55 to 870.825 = -0.09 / 7.8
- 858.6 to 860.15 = -0.03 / 7.82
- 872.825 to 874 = -0.02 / 7.57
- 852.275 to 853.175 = -0.03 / 8.02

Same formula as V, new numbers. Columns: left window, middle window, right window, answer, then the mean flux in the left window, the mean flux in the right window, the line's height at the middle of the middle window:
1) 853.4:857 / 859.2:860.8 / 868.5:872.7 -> -0.11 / 7.31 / 7.75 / 7.45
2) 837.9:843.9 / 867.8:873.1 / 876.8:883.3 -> -0.20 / 8.1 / 7.21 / 7.43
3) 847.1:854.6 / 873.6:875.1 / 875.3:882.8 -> -0.03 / 7.77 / 7.29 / 7.37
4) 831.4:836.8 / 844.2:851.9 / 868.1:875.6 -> -0.10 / 8.04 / 7.64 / 7.89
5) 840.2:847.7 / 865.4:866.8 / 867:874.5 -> 0.17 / 8.08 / 7.66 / 7.73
